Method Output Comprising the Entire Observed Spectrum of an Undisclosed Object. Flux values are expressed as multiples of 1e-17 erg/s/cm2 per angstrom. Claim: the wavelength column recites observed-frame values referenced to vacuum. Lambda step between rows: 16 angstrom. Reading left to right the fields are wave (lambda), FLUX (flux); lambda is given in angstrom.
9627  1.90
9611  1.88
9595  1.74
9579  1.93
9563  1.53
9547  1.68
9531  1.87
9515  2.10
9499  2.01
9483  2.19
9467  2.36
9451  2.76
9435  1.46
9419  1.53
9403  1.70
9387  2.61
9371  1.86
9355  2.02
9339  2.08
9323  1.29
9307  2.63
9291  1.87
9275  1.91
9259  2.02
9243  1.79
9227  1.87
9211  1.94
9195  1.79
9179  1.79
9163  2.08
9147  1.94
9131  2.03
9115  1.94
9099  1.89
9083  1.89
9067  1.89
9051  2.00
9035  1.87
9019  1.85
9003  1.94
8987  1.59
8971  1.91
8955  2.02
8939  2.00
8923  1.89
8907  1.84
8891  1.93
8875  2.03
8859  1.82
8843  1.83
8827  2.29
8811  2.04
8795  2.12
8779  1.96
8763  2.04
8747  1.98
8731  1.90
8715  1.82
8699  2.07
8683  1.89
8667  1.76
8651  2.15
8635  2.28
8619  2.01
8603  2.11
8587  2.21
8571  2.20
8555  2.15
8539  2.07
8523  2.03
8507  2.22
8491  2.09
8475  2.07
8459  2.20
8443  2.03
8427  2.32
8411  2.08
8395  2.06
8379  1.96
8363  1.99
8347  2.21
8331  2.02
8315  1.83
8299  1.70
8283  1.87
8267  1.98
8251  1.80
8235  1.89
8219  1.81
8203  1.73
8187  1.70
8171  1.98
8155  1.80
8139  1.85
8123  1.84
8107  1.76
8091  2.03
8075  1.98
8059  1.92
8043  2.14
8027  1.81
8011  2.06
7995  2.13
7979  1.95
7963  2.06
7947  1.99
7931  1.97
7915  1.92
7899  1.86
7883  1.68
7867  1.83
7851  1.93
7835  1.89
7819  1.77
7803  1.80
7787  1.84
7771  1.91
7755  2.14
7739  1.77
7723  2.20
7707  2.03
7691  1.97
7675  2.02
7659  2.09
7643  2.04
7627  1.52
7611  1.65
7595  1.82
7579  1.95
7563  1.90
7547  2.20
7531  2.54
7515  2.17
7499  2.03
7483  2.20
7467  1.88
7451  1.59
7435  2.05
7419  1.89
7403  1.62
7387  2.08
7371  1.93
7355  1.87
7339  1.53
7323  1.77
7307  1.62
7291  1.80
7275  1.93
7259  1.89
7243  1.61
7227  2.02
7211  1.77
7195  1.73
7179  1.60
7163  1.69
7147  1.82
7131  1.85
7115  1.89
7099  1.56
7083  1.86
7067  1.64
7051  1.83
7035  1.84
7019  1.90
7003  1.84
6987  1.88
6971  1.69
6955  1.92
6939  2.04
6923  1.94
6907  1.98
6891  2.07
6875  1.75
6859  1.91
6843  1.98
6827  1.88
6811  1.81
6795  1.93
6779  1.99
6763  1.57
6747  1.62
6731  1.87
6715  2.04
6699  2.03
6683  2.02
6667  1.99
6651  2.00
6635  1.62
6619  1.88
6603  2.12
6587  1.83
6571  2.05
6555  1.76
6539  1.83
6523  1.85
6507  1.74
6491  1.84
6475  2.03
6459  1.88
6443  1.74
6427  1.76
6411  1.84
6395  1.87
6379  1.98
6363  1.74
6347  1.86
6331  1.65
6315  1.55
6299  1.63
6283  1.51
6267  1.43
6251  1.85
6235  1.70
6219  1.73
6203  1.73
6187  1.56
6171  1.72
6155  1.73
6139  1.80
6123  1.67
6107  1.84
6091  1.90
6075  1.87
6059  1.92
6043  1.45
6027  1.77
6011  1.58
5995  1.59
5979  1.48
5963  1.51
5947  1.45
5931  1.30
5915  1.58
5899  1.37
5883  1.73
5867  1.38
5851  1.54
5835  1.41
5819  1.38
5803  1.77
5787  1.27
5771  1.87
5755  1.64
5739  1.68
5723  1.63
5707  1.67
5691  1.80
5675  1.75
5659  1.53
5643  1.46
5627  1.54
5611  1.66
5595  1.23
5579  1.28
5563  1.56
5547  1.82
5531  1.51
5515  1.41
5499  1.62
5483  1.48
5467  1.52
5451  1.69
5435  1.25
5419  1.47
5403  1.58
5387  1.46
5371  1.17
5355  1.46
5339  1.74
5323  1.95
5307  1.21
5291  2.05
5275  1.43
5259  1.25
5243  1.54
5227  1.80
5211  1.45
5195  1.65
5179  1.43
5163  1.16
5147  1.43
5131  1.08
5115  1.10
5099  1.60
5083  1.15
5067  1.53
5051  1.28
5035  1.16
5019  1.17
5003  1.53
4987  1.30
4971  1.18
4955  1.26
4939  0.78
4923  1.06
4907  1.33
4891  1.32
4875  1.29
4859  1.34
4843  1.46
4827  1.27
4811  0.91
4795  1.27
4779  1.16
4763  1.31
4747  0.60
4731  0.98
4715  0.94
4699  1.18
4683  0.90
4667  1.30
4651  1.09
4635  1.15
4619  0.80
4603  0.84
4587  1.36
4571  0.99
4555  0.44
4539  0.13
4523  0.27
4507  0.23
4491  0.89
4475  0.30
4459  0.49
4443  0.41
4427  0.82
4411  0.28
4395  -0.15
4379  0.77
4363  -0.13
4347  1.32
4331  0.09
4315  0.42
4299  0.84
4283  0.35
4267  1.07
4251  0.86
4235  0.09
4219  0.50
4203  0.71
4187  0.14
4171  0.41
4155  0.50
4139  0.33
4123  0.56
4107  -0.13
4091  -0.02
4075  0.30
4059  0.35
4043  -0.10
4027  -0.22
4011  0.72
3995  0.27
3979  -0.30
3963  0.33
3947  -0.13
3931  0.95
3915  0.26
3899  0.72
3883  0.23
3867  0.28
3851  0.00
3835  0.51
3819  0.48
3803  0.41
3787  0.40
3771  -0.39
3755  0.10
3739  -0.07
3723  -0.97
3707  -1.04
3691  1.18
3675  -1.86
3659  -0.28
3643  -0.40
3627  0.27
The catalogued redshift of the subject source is 0.15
